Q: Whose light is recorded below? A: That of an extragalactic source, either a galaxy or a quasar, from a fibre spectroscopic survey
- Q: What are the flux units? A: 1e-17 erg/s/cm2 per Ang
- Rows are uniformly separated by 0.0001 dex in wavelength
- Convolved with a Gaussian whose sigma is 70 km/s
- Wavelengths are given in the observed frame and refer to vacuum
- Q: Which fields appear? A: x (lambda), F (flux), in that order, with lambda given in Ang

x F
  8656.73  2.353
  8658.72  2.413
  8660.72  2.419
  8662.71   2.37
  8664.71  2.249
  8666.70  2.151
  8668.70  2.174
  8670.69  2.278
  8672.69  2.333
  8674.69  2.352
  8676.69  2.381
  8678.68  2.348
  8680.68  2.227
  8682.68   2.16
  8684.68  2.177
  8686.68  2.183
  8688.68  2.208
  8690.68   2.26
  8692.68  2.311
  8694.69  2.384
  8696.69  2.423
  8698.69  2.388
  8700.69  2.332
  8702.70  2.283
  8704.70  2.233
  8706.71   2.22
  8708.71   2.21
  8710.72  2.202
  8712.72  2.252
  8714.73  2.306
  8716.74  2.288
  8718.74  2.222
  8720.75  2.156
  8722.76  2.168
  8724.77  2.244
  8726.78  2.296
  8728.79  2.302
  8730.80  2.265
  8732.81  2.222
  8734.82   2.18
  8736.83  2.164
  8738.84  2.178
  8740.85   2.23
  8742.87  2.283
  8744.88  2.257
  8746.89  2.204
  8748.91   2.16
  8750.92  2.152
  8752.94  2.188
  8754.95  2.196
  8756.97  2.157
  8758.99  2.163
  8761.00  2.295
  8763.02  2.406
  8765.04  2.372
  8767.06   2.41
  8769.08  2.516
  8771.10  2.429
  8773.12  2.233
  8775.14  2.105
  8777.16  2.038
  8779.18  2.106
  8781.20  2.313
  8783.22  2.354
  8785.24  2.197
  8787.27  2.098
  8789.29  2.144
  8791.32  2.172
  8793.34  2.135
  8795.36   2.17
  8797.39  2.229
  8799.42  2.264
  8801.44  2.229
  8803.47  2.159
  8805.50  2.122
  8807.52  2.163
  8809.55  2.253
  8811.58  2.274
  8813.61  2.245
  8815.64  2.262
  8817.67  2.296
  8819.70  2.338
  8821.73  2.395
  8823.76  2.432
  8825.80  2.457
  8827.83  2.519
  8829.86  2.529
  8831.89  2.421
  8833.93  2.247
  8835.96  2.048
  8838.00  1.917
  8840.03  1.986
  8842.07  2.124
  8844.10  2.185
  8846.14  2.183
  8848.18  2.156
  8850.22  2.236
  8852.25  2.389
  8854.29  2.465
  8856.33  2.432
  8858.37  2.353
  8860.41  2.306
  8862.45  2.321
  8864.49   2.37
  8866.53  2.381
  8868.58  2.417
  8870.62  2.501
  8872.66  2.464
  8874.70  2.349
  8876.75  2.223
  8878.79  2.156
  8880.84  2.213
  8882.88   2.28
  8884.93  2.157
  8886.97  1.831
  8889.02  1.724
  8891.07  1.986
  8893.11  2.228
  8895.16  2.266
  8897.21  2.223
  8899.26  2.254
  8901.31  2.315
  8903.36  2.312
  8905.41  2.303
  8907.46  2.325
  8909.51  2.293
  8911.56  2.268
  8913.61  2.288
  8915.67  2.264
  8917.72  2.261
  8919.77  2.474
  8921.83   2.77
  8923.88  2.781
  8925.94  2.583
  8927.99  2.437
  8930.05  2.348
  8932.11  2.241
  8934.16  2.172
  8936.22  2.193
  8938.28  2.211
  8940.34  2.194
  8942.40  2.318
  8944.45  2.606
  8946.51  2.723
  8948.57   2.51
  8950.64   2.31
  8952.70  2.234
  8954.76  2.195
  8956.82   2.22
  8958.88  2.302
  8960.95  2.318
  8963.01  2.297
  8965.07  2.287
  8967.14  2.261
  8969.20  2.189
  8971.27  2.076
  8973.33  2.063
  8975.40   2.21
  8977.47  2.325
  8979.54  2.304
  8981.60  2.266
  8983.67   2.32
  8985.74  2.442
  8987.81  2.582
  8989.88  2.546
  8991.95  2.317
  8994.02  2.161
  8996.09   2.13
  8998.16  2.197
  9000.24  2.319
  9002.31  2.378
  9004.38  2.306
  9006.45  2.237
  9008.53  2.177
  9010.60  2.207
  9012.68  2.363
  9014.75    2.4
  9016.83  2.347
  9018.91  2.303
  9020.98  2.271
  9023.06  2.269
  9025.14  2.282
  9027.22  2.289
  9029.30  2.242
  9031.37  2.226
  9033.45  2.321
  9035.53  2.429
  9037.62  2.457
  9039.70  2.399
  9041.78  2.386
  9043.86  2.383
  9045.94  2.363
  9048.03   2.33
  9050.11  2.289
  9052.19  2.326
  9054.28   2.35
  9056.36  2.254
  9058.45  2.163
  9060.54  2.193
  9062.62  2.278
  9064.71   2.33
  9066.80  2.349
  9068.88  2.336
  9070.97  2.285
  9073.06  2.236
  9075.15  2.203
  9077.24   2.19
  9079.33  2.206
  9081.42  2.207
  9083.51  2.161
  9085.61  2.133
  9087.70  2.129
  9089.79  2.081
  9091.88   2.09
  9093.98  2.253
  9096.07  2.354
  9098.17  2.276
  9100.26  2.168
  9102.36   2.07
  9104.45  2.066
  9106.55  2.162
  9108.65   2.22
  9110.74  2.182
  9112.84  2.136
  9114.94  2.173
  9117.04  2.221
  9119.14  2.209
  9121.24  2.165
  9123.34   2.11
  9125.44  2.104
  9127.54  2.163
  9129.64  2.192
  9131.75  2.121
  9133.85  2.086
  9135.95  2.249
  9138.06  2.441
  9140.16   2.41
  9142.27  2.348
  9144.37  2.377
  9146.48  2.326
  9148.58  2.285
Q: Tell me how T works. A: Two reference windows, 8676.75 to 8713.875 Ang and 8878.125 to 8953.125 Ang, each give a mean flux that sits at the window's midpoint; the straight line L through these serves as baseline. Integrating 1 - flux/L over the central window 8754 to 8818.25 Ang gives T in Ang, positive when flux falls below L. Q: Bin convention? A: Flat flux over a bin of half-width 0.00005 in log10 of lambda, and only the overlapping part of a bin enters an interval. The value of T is 1.4 Ang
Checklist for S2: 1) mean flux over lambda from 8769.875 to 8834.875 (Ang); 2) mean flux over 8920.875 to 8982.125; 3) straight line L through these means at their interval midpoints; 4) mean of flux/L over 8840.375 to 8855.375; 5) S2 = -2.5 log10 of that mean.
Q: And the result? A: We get 0.02 mag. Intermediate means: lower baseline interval 2.26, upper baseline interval 2.33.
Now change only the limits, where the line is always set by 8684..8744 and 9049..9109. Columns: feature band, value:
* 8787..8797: 0.05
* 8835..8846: 0.09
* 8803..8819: 0.01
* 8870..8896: 0.03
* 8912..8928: -0.11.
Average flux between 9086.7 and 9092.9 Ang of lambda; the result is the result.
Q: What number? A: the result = 2.1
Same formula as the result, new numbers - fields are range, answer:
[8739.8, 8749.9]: 2.23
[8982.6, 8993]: 2.44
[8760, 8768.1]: 2.37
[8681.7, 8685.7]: 2.17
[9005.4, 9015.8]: 2.28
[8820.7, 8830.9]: 2.47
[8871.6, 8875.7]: 2.41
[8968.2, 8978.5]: 2.17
